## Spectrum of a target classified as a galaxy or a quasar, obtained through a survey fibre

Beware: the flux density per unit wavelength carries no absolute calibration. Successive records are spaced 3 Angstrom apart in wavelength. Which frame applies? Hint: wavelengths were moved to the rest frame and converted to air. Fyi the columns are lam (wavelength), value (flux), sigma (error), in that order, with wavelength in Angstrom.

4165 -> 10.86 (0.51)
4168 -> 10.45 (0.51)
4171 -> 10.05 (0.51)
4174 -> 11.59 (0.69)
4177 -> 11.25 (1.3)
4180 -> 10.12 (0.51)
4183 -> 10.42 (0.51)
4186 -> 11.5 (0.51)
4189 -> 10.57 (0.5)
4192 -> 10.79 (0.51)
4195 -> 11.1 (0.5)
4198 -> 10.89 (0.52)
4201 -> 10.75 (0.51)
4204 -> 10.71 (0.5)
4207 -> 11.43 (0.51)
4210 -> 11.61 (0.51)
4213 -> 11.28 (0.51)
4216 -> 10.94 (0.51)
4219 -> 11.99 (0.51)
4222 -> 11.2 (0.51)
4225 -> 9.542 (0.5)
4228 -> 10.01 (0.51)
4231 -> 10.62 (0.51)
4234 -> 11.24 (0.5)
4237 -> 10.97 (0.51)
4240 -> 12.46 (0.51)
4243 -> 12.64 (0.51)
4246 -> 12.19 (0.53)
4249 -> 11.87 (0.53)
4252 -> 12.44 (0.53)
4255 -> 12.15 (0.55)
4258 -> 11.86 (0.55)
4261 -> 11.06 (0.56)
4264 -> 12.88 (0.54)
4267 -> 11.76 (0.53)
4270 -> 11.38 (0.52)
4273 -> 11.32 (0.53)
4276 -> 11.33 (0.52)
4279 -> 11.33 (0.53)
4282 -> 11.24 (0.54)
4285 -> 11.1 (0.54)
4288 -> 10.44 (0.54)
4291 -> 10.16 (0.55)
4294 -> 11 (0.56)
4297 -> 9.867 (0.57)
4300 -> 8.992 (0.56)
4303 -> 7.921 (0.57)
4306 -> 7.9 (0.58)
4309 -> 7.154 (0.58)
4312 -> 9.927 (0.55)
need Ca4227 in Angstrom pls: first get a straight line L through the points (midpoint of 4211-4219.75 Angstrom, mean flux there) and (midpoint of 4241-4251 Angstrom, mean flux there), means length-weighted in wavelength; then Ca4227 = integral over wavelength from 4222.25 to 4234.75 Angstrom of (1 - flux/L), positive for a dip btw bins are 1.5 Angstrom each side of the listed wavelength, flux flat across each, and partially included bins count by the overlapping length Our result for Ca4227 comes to 1.45 Angstrom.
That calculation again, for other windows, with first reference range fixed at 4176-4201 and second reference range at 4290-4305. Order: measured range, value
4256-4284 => -4.93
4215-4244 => -2.30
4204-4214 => -0.73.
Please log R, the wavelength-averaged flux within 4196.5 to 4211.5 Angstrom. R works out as 11.1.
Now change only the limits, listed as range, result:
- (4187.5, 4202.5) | 10.8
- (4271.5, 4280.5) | 11.3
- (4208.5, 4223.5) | 11.4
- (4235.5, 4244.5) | 12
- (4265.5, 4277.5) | 11.4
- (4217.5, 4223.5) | 11.6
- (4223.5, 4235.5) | 10.4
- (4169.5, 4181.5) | 10.8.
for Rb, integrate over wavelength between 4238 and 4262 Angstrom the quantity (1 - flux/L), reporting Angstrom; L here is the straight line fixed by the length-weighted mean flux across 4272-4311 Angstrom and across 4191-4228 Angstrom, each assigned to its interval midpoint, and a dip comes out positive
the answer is -3.67 Angstrom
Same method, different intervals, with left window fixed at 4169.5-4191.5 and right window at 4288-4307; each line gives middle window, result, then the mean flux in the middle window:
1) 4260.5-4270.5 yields -2.1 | 11.9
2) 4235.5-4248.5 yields -2.6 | 12.1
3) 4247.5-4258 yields -2.3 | 12.1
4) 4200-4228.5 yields -1.6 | 11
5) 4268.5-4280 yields -1.9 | 11.3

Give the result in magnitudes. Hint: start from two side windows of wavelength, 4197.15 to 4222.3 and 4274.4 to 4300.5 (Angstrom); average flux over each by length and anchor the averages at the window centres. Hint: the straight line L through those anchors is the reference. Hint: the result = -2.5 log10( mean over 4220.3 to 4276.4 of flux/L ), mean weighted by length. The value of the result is -0.06 mag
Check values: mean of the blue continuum 11.2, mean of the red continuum 10.7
